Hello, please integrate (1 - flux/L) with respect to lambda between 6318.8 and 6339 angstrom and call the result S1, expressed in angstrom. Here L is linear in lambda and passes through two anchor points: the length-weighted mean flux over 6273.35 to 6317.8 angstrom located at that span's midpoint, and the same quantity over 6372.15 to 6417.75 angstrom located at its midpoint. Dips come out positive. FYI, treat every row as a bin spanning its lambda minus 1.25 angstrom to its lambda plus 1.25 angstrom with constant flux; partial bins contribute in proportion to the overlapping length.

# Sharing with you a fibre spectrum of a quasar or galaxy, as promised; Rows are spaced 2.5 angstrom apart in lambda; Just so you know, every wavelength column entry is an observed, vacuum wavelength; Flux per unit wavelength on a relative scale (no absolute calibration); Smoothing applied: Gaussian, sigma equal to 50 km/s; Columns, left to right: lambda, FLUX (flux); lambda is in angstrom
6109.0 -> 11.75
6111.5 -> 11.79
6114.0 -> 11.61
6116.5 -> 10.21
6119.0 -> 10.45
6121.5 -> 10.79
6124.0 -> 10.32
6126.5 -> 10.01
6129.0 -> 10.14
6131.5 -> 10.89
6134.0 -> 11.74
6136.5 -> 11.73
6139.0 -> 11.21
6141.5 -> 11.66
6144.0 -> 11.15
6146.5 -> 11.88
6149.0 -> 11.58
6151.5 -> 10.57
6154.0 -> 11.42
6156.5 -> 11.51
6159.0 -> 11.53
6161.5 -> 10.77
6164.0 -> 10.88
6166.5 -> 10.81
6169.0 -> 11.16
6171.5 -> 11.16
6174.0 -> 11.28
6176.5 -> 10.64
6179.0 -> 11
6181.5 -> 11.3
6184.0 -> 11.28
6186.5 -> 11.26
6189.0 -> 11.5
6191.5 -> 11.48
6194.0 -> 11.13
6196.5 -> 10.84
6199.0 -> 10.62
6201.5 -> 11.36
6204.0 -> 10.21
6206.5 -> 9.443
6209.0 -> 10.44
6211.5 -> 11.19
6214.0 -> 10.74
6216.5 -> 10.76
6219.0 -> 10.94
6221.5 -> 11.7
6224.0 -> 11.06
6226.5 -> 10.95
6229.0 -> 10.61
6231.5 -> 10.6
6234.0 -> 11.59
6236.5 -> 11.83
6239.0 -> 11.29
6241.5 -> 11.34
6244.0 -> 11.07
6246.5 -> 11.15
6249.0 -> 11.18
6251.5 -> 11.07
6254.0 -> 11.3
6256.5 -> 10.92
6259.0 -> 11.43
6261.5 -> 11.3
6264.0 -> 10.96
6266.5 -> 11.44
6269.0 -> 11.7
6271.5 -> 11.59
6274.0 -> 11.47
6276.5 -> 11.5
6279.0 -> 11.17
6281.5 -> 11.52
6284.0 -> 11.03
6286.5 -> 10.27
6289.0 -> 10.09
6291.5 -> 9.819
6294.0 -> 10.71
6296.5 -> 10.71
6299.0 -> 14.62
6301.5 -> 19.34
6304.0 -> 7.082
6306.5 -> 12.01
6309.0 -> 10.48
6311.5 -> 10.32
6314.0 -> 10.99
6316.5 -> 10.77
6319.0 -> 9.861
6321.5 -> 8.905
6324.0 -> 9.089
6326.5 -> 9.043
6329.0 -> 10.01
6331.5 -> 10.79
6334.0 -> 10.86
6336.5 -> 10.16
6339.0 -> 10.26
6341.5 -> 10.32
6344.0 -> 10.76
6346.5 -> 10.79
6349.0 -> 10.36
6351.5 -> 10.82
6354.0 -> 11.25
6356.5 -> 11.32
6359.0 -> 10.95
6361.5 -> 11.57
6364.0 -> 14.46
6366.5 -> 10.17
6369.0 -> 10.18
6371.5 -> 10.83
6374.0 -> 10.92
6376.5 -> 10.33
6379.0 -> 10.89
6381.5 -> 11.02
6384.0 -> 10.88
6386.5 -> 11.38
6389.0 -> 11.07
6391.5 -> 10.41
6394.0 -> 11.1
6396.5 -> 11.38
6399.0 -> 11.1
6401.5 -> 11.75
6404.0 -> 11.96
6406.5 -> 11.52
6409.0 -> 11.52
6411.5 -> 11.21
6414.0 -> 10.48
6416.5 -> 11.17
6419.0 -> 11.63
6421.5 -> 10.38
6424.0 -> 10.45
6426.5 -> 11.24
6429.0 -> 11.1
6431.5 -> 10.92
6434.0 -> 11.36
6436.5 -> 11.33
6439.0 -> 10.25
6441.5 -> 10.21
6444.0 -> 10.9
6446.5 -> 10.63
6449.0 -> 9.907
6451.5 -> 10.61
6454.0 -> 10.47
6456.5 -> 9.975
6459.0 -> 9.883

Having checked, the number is 2.49 angstrom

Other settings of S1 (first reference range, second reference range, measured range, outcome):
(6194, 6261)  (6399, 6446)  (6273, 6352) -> 1.6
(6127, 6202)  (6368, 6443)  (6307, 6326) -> 1.7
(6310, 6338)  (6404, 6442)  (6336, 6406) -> -3.3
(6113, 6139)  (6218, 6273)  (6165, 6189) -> -0.3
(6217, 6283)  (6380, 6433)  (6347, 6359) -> 0.3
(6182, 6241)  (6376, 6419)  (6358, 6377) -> -0.1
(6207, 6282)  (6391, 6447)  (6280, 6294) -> 0.7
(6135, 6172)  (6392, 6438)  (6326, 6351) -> 1.8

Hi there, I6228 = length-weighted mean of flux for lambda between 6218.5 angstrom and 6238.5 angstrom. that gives 11.2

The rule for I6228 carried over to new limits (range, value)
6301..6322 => 10.9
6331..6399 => 10.9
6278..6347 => 10.8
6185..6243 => 11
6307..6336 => 10.2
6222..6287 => 11.2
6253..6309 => 11.4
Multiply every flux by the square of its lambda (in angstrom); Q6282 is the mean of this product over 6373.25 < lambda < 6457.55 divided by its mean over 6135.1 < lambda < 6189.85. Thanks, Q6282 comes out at 1.05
